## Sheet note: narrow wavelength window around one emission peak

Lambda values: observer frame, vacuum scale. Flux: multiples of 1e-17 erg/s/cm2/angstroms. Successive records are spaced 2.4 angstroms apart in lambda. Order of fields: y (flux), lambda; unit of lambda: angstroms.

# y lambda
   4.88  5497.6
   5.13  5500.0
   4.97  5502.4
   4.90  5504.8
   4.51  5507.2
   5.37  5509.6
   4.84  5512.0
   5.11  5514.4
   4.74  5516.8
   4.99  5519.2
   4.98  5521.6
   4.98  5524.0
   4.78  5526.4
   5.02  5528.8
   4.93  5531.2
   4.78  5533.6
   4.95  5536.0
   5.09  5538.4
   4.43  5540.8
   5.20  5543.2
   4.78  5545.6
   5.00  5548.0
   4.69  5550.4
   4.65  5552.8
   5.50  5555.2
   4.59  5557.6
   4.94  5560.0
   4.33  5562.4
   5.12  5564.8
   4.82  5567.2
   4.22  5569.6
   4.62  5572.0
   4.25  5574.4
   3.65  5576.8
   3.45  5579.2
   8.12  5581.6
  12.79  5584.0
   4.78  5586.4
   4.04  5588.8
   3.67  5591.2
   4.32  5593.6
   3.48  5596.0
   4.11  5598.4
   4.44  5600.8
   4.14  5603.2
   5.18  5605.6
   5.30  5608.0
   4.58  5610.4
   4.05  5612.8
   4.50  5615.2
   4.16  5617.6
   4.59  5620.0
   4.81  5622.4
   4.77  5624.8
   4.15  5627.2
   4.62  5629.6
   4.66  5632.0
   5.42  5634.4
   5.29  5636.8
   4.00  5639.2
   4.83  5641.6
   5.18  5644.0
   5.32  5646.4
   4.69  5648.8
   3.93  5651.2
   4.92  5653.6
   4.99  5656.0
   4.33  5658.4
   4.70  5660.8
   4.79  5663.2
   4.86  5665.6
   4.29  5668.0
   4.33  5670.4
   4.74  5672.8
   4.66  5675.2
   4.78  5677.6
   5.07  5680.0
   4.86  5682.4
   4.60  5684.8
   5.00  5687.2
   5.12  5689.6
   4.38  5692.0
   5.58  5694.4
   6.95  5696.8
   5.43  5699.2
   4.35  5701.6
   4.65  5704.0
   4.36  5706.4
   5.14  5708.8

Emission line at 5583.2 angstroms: H-beta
